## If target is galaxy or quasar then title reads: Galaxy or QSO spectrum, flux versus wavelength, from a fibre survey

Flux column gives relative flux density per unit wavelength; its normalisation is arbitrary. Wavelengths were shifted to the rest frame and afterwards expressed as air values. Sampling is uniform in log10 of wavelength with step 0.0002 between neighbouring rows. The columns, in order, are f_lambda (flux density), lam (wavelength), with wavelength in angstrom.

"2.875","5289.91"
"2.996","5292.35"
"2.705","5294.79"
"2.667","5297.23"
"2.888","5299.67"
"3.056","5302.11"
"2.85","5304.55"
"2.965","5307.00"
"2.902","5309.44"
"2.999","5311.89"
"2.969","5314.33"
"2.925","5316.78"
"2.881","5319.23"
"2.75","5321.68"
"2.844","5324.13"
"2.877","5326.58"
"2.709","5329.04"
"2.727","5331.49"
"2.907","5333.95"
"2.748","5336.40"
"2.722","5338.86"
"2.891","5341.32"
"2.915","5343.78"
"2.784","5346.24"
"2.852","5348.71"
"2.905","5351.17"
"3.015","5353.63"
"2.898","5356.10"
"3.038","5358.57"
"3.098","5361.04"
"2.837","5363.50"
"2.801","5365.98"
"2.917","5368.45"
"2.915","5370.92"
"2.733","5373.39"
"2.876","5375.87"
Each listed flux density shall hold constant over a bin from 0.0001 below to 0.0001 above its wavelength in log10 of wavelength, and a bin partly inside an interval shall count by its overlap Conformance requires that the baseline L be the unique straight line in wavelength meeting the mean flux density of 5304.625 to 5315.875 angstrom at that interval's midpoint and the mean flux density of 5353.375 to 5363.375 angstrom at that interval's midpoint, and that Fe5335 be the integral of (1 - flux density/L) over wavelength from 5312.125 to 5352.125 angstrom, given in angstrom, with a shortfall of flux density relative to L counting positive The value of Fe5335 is 1.7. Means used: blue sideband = 2.95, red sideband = 2.99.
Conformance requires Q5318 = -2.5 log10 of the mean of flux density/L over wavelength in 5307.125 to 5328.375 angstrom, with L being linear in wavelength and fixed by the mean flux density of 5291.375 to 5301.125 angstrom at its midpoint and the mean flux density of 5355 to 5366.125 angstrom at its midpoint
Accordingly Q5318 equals -0.01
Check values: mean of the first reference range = 2.81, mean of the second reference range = 2.95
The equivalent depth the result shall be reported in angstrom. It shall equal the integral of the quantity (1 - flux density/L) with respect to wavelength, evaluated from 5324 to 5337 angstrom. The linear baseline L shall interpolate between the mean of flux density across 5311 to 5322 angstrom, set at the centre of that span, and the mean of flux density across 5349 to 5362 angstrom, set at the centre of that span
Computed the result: 0.6 angstrom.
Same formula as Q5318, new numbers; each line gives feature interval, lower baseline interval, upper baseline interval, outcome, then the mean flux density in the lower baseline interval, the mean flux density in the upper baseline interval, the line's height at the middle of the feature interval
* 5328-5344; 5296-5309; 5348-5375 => 0.04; 2.89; 2.91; 2.9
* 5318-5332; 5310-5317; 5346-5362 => 0.06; 2.96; 2.95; 2.96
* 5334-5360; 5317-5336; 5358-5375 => -0.01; 2.82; 2.9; 2.86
